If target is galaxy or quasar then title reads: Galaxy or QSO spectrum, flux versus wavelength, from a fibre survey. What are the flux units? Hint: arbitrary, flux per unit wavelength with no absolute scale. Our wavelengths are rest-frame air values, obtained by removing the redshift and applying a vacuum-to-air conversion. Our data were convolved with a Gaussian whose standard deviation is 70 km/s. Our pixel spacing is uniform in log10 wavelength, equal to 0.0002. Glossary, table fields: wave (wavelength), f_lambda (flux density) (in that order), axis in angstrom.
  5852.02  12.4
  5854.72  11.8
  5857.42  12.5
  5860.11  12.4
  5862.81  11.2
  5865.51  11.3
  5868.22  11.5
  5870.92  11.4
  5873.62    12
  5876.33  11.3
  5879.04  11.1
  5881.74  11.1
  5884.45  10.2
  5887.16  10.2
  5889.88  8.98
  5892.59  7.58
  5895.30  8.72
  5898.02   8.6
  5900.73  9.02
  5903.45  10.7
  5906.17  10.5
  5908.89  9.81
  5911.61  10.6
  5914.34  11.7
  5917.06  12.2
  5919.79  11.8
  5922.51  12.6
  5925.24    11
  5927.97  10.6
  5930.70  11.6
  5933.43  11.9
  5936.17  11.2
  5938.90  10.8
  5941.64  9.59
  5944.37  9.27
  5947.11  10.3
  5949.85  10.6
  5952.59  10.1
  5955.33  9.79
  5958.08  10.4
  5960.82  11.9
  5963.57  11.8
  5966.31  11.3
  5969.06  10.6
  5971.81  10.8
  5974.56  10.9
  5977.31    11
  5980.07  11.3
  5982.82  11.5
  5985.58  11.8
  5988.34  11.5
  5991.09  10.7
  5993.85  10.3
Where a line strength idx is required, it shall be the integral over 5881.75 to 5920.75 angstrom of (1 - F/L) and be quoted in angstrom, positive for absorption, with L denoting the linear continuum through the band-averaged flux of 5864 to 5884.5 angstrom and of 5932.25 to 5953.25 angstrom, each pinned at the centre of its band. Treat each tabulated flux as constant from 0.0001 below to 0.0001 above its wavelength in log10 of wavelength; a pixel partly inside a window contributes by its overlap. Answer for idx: 3.2 angstrom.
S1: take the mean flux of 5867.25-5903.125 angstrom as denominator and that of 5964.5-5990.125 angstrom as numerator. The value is 1.10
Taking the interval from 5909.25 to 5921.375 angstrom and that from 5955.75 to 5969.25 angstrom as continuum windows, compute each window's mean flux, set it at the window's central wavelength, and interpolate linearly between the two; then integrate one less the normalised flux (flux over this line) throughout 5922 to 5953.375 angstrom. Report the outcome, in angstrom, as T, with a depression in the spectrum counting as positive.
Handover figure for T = 1.53 angstrom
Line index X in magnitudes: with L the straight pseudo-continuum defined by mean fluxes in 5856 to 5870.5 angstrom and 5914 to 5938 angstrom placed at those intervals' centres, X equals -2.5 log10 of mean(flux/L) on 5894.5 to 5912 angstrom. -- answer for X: 0.201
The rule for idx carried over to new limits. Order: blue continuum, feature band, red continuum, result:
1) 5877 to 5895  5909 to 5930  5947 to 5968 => -2.3 angstrom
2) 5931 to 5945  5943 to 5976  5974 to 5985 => 1.0 angstrom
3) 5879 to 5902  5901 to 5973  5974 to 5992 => -3.8 angstrom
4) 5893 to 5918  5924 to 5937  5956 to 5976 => -1.0 angstrom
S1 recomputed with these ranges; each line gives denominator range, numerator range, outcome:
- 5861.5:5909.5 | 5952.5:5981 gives 1.06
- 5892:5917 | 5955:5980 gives 1.11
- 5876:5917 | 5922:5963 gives 1.07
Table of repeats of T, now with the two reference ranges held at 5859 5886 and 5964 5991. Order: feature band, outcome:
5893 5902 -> 2.1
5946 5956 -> 0.9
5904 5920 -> 0.3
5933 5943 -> 0.4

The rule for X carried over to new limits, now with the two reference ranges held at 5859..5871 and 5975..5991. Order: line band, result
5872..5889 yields 0.058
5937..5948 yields 0.139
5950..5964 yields 0.066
